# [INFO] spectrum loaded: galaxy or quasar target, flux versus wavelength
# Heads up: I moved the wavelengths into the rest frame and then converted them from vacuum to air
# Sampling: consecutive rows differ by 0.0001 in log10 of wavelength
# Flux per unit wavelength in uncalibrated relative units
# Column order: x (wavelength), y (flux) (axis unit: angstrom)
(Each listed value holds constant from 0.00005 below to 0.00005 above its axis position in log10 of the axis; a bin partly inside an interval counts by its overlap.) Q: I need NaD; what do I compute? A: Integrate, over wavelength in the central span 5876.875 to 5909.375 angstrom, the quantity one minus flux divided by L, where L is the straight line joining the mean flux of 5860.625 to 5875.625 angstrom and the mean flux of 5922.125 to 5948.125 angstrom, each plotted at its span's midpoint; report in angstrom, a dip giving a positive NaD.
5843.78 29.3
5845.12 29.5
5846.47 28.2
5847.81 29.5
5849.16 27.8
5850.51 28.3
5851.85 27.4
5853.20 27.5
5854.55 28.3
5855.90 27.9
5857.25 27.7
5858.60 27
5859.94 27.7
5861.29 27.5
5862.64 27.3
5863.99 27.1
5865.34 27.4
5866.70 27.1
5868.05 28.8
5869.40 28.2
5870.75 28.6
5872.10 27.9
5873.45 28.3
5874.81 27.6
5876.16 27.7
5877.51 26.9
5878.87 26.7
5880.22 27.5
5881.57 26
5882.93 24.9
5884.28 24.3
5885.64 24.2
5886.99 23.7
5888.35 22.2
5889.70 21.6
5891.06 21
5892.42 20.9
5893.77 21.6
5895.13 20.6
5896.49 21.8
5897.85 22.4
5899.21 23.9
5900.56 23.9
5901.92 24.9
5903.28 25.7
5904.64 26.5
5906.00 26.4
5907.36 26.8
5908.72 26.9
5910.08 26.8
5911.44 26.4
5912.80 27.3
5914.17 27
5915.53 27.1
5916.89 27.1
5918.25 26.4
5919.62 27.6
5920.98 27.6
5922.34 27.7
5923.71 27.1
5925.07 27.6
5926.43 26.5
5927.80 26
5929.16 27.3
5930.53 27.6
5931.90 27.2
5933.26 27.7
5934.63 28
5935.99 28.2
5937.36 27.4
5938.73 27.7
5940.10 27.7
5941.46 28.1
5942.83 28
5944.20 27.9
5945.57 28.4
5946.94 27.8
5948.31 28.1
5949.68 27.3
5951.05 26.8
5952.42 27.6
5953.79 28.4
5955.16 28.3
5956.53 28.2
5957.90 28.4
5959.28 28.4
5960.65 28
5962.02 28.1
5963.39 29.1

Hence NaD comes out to 4.1 angstrom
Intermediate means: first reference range 27.8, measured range 24.2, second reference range 27.6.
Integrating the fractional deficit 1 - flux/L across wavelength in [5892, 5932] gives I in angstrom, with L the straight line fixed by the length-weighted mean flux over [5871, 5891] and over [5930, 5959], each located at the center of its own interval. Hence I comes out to 1.43 angstrom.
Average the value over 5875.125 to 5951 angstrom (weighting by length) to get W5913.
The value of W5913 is 26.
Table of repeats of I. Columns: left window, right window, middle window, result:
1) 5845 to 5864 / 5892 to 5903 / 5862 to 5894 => -0.9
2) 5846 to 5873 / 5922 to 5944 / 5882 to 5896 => 2.6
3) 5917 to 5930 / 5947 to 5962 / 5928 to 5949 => -0.2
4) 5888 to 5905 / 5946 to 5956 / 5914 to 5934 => -1.5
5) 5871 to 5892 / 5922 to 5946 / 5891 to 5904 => 1.6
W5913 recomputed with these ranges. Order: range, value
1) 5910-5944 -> 27.3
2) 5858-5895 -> 25.8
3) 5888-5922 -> 24.9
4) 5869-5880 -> 27.7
